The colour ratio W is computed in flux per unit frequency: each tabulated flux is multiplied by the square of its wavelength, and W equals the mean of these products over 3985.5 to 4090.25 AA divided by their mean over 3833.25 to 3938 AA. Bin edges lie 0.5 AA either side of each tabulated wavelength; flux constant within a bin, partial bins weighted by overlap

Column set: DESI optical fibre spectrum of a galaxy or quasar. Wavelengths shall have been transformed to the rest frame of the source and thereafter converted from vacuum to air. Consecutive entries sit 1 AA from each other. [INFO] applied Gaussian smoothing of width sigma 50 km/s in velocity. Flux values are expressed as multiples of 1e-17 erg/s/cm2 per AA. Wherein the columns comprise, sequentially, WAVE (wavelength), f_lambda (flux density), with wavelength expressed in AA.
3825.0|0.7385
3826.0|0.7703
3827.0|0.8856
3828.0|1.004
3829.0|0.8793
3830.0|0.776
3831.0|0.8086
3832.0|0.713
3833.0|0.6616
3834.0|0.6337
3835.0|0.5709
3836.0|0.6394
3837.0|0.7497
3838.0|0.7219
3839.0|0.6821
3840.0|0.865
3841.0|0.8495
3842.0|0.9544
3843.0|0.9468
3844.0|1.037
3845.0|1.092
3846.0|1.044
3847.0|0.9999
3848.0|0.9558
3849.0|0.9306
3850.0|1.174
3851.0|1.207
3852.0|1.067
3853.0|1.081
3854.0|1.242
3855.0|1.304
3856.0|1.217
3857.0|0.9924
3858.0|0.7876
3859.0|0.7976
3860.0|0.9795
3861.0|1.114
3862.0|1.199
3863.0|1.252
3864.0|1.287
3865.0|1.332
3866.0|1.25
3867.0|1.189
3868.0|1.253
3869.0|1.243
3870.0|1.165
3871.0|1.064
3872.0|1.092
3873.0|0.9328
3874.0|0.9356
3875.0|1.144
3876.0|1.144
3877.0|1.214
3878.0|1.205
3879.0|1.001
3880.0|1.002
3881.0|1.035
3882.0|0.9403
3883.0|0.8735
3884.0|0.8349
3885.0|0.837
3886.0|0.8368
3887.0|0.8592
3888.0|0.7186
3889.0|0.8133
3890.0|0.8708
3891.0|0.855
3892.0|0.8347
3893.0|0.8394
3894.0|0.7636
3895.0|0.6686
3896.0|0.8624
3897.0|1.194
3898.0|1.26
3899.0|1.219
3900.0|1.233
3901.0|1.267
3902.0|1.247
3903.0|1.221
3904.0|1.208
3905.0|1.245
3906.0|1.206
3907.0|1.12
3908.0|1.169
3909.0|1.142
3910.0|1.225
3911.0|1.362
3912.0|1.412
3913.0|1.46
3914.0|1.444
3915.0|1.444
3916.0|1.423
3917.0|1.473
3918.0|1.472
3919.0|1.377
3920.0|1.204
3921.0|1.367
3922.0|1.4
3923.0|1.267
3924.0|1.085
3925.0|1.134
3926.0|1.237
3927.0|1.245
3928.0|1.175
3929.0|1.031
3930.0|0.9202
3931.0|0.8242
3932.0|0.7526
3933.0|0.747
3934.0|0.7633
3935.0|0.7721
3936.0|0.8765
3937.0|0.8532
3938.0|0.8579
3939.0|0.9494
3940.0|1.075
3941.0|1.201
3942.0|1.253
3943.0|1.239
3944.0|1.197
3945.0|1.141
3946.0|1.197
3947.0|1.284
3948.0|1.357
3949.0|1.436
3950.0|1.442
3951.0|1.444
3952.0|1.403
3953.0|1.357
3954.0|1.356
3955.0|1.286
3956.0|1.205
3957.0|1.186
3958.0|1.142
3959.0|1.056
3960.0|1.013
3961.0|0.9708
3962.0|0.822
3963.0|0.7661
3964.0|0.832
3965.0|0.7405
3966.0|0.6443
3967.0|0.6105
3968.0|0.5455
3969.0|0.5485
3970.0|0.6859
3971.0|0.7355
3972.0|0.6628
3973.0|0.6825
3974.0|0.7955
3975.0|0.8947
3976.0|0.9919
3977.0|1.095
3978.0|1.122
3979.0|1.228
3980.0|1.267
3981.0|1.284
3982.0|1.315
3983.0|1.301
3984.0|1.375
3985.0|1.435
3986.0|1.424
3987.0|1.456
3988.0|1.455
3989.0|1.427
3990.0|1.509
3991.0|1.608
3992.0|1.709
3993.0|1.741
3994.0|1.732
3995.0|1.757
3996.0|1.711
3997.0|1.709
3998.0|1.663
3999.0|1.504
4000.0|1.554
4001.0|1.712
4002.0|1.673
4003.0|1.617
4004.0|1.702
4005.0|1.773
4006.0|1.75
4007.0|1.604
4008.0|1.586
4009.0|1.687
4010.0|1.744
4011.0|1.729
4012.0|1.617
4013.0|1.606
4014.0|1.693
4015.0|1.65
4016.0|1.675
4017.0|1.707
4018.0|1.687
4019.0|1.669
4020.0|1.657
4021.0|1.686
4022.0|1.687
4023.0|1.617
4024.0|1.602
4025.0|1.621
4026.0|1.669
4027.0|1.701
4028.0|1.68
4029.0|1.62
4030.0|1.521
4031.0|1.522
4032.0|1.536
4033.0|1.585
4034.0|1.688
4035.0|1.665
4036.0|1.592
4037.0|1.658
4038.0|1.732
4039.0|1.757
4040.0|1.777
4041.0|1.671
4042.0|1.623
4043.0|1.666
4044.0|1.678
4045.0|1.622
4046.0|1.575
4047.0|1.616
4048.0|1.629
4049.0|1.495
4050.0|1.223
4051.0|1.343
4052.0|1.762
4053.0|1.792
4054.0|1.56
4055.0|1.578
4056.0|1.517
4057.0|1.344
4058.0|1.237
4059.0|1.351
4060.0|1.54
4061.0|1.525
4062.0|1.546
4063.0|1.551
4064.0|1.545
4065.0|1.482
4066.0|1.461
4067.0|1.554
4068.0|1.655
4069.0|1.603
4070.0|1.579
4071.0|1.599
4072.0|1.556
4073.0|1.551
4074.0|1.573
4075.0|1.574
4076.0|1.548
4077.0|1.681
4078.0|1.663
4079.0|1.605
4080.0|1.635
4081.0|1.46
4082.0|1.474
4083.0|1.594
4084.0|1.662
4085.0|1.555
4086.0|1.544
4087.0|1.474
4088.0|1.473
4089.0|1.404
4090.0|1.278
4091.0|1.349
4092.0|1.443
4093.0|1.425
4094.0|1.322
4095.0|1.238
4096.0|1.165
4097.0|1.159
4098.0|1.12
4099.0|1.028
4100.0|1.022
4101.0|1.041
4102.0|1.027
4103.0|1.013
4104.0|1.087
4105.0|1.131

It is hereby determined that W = 1.62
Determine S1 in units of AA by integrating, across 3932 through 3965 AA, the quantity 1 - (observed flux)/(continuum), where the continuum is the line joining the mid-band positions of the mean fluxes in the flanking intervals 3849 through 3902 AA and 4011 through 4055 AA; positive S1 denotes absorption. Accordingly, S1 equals 5.5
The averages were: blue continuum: 1.05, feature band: 1.1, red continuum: 1.63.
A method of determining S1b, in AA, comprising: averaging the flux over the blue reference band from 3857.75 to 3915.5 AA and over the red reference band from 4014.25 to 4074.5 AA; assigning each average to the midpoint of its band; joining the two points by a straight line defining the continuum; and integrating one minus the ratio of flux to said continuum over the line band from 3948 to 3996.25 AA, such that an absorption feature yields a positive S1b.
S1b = 6.9 AA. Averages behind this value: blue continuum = 1.09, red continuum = 1.59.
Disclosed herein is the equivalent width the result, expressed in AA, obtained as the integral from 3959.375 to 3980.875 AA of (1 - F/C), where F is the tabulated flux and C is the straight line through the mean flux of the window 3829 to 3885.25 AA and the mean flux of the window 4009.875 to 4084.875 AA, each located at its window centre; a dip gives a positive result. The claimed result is 8.0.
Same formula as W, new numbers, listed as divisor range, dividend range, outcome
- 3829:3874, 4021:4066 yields 1.75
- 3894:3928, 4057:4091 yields 1.33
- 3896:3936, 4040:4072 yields 1.40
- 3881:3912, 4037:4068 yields 1.64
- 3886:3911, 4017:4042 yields 1.69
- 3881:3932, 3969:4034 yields 1.39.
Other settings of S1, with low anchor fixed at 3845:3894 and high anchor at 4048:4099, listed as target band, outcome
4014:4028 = -3.03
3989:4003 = -3.57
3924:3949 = 2.78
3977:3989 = -0.37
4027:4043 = -2.79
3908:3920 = -2.46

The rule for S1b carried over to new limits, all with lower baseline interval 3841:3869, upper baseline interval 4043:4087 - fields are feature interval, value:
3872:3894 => 4.1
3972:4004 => -0.4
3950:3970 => 4.9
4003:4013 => -1.8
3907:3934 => 0.5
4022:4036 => -1.4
